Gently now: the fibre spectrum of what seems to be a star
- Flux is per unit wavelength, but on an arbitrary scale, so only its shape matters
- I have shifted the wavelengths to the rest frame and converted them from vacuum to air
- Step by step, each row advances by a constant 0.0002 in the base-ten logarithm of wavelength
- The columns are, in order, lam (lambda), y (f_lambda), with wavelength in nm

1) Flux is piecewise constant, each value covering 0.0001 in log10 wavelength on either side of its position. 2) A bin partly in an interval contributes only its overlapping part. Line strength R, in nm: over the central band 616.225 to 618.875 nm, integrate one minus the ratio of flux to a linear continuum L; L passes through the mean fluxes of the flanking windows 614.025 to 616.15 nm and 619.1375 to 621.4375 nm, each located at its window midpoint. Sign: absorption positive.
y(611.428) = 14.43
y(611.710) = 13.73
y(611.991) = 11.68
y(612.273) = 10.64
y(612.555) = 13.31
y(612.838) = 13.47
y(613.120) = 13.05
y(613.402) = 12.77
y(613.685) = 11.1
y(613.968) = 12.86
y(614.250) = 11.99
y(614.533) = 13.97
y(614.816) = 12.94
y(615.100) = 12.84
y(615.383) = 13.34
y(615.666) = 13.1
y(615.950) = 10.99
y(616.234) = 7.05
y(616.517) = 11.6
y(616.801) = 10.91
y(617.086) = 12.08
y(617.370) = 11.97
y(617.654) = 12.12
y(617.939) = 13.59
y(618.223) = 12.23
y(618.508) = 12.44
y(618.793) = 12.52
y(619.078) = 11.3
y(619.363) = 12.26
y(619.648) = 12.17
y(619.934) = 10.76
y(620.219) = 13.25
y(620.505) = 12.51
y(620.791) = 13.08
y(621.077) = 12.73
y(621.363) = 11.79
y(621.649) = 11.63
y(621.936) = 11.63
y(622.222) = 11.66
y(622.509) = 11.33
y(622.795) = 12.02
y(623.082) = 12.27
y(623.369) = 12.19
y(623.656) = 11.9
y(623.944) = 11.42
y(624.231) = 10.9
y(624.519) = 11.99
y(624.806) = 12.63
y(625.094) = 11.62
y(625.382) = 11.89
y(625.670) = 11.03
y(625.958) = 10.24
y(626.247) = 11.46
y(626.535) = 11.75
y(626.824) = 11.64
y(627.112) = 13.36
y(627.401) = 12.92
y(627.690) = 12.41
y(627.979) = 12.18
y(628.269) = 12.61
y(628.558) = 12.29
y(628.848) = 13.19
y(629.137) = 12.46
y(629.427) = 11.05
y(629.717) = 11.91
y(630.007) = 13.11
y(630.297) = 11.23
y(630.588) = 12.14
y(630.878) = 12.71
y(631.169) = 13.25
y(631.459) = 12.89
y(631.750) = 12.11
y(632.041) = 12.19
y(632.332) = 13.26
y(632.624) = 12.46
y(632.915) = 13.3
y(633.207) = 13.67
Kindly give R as 0.124 nm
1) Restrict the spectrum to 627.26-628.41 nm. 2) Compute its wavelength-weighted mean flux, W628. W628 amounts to 12.5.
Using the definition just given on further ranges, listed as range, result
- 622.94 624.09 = 11.9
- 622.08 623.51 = 11.9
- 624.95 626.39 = 11.2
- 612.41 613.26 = 13.3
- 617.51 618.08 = 12.8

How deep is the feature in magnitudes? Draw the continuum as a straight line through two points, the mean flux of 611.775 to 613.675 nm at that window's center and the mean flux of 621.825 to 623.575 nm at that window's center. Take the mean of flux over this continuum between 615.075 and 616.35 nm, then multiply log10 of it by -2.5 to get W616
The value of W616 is 0.08 mag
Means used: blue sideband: 12.4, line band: 11.4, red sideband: 11.9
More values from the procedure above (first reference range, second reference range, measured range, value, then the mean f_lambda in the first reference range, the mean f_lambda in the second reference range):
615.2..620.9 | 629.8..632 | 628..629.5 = 0.001 mag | 12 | 12.5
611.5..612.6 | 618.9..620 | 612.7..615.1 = -0.048 mag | 12.4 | 11.7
